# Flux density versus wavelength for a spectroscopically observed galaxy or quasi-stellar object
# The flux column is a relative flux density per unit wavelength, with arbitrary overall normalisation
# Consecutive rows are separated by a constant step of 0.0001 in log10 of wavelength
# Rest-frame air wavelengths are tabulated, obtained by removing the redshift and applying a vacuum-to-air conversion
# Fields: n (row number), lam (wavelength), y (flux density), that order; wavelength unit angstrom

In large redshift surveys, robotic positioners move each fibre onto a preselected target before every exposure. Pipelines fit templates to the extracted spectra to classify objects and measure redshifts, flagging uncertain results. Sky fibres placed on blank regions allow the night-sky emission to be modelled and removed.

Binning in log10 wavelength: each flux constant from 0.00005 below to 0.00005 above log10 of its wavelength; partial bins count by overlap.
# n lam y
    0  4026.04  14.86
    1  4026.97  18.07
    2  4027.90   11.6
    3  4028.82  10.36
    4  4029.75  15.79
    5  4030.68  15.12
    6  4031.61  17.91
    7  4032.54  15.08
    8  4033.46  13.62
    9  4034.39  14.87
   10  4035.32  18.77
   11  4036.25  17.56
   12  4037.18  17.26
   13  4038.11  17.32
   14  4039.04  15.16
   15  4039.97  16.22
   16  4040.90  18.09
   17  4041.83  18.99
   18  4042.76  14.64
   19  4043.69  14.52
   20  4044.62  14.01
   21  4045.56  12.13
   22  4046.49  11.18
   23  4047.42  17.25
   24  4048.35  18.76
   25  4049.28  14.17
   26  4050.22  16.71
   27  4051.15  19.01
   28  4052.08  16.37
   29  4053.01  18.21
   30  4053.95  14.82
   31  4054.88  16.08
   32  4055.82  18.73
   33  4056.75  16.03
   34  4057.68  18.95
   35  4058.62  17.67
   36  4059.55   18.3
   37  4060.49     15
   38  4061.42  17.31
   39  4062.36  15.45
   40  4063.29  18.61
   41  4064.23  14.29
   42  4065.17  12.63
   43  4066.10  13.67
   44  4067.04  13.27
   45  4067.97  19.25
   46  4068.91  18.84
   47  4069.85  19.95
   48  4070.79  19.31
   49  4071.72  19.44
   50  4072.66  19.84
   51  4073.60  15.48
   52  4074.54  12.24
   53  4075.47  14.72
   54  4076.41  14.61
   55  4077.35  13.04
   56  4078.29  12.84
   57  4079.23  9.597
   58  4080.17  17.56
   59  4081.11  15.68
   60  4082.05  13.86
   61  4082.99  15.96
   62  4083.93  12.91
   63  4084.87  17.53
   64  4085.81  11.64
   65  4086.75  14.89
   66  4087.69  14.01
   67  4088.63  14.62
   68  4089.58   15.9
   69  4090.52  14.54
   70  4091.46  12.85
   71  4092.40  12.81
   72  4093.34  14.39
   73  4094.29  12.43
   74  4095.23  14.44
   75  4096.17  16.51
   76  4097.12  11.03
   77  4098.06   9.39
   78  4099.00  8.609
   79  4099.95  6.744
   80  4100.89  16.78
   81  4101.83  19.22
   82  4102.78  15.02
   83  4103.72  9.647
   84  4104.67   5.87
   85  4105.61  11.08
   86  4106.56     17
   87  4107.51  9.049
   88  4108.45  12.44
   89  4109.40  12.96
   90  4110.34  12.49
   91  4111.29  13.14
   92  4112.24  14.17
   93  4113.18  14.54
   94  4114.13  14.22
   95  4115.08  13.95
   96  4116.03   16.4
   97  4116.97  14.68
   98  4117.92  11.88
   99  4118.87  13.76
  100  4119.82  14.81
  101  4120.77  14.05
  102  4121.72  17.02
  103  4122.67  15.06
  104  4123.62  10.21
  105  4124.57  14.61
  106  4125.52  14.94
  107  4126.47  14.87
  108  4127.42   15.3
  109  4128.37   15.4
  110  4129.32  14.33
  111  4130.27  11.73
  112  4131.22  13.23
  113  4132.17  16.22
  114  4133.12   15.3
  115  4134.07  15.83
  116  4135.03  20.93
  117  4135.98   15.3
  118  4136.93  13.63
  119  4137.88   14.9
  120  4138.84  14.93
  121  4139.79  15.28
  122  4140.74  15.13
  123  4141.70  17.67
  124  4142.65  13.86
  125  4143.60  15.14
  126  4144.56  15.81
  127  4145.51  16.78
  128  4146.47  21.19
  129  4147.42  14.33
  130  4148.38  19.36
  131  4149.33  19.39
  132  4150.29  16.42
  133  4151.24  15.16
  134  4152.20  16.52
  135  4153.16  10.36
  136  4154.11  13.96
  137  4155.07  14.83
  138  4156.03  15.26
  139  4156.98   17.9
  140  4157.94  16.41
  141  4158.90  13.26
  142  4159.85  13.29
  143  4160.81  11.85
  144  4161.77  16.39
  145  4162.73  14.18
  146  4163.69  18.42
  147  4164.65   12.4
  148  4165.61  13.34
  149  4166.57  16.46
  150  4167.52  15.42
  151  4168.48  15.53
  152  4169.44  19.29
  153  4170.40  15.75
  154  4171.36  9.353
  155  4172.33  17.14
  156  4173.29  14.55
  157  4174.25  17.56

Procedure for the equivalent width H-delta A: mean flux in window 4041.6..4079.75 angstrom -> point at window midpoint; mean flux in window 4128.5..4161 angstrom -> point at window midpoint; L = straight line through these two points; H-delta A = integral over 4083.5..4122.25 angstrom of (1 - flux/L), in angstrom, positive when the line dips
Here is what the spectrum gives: 5.7 angstrom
